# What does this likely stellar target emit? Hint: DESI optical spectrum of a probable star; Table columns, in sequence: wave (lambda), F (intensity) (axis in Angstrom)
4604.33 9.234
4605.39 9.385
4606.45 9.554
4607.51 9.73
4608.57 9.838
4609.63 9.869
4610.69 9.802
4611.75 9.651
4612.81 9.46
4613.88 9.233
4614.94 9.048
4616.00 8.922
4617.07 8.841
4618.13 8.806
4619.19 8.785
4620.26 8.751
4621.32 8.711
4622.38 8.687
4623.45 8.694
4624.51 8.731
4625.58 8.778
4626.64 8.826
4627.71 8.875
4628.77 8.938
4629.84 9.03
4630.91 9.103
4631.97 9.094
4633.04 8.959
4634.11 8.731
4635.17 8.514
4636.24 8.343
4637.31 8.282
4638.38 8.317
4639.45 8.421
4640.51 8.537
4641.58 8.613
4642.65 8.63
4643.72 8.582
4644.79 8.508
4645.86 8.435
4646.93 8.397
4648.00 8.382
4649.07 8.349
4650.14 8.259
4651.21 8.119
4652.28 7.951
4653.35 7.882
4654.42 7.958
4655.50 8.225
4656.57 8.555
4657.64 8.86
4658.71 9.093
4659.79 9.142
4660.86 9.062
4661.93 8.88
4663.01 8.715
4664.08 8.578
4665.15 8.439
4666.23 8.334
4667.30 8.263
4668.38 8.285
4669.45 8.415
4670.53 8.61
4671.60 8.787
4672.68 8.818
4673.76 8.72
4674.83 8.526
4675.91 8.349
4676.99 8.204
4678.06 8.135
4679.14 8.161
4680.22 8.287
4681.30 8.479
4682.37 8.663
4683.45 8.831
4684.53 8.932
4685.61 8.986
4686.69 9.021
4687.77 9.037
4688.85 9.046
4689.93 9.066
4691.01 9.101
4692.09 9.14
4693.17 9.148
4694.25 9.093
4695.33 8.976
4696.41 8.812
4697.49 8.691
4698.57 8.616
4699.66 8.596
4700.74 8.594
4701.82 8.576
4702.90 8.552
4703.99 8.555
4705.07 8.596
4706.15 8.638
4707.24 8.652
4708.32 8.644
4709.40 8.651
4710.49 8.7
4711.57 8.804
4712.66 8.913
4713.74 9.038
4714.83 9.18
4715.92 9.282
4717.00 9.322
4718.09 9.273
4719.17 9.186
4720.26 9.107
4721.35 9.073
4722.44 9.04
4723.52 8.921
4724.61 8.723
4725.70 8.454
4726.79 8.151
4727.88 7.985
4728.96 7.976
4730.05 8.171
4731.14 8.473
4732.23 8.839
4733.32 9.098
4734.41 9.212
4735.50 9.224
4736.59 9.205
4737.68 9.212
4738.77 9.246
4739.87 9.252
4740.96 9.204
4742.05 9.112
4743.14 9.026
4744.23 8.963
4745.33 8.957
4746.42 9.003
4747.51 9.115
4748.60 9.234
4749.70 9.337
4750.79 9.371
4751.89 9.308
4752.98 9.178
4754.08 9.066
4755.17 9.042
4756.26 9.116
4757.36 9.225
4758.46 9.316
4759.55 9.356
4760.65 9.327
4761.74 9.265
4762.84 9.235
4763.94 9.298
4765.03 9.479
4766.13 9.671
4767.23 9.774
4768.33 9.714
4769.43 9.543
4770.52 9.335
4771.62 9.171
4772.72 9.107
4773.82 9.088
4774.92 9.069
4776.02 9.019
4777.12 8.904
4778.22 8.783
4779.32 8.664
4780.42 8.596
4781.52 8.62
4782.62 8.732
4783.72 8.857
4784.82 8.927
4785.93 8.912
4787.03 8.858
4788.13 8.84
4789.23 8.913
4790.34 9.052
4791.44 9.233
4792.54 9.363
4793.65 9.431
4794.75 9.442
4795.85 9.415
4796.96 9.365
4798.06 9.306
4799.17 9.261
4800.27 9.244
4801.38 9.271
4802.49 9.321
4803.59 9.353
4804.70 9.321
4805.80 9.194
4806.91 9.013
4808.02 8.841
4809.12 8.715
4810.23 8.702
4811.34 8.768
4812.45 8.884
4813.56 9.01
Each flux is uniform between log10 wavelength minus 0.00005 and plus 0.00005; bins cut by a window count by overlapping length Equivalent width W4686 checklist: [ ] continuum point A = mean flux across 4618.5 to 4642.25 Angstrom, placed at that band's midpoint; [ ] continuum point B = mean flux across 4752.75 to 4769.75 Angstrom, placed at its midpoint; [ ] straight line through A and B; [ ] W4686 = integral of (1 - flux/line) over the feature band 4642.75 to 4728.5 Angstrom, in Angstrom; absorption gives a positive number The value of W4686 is 3.0 Angstrom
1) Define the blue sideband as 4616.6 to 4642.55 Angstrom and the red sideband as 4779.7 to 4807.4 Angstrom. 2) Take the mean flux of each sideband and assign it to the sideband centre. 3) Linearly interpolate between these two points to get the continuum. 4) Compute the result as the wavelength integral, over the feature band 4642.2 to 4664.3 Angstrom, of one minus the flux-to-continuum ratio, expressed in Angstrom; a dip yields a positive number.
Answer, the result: 0.7 Angstrom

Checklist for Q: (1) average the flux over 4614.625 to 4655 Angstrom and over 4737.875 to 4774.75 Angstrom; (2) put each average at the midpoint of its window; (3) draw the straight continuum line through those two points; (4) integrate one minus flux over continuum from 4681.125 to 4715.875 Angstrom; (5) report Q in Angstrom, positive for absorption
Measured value 0.4 Angstrom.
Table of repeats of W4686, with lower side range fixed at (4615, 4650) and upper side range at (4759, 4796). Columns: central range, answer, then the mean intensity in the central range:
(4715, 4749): 0.2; 8.94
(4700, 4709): 0.3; 8.61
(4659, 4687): 0.6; 8.6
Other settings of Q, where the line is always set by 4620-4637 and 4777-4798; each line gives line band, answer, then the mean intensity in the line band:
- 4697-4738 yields 0.6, 8.79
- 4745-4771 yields -1.0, 9.31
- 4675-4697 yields 0.3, 8.77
